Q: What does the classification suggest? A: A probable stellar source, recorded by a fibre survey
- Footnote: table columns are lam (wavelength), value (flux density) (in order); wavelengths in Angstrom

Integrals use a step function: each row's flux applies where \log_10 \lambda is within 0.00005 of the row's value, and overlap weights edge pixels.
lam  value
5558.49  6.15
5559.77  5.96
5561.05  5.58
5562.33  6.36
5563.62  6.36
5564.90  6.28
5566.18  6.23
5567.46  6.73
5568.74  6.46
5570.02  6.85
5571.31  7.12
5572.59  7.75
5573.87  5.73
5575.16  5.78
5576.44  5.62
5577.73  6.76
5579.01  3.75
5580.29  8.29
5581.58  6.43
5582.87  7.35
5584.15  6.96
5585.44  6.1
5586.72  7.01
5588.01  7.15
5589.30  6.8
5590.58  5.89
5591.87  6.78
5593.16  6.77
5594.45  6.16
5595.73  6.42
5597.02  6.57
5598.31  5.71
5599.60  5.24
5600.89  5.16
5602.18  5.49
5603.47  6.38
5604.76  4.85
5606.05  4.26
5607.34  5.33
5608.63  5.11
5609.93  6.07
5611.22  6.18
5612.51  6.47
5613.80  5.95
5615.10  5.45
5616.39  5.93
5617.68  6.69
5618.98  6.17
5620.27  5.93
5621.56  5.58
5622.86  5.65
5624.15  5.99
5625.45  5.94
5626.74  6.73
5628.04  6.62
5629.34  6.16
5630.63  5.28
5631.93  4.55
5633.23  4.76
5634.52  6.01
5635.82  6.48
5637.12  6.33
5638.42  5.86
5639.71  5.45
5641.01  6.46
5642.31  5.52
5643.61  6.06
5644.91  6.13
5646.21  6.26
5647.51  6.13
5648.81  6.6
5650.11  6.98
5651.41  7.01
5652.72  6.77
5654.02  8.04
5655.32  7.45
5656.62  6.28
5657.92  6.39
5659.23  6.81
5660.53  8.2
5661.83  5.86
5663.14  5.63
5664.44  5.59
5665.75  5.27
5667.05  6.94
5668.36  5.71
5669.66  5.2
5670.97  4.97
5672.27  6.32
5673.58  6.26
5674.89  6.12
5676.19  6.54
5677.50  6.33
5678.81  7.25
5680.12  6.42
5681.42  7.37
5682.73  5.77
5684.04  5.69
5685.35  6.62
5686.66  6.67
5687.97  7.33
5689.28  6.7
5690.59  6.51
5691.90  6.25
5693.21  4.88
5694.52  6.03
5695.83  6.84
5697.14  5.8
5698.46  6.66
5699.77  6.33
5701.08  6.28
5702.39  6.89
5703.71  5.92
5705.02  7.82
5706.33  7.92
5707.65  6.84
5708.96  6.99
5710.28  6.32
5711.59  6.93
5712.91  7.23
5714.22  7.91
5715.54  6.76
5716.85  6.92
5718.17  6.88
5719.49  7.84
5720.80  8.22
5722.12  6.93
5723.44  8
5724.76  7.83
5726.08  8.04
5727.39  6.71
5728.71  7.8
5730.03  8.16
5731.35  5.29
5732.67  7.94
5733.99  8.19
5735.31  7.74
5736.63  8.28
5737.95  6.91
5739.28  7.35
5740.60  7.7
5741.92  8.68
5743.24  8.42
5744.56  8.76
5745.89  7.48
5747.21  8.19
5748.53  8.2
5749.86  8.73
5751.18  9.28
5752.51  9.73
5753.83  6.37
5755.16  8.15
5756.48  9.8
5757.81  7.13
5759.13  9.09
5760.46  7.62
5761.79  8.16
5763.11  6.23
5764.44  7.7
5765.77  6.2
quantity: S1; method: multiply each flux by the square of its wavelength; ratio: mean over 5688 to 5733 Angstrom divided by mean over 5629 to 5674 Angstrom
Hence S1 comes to 1.2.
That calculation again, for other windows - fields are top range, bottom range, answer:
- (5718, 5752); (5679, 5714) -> 1.20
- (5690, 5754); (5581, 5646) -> 1.27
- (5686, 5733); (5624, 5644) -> 1.21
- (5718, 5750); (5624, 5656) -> 1.29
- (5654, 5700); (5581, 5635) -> 1.08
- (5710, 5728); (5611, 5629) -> 1.25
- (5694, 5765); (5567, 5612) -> 1.28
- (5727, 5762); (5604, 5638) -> 1.44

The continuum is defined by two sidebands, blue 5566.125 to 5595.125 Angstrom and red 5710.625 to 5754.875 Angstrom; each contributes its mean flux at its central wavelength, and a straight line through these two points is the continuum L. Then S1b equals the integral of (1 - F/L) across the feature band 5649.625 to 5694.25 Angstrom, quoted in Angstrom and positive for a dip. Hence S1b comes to 5.2 Angstrom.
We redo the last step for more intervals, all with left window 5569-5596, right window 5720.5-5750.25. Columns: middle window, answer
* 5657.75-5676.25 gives 2.9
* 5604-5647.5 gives 6.7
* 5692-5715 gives 2.6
